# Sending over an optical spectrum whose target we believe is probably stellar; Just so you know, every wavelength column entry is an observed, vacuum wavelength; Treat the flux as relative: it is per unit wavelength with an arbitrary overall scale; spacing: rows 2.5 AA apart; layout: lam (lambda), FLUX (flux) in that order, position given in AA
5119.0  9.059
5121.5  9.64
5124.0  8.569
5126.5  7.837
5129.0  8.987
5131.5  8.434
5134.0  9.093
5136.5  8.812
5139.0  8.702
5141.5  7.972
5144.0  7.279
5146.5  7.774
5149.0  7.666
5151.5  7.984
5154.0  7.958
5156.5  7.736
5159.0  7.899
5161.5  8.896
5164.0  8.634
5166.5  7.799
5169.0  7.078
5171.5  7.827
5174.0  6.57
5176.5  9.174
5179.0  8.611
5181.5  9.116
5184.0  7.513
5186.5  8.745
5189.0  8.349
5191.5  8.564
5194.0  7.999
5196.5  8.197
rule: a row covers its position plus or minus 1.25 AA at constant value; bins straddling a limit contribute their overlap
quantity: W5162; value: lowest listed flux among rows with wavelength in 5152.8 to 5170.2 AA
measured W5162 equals 7.078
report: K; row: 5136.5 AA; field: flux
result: 8.812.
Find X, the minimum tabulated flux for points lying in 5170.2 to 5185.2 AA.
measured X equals 6.57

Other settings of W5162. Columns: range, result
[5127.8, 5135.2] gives 8.434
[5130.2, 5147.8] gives 7.279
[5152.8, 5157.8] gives 7.736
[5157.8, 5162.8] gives 7.899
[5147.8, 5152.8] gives 7.666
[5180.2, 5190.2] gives 7.513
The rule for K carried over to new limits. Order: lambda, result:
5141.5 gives 7.972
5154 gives 7.958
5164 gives 8.634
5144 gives 7.279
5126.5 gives 7.837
